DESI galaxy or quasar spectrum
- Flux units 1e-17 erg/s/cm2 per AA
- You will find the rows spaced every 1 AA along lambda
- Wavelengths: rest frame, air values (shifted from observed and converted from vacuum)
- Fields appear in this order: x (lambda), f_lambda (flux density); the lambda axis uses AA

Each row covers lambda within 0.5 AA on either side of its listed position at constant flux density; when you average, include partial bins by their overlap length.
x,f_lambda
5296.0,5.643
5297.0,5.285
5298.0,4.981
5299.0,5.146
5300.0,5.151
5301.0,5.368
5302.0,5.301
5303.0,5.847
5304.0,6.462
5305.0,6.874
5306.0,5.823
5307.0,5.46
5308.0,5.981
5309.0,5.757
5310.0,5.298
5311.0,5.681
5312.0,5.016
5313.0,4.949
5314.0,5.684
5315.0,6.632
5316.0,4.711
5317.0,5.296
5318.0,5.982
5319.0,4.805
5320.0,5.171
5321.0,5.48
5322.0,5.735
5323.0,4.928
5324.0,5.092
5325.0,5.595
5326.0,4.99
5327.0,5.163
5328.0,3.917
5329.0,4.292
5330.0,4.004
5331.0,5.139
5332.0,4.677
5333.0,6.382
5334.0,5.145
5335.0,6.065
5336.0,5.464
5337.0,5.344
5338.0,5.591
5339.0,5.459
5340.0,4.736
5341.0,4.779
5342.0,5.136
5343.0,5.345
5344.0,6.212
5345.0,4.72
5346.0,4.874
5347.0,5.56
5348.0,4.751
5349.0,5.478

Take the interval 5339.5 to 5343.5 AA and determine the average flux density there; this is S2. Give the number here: 5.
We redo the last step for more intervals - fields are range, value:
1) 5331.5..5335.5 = 5.57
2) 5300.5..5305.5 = 5.97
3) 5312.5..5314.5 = 5.32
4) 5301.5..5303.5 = 5.57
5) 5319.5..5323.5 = 5.33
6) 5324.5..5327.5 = 5.25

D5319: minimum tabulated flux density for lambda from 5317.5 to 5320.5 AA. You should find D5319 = 4.805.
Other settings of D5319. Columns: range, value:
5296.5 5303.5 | 4.981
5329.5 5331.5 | 4.004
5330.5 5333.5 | 4.677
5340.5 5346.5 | 4.72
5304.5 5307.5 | 5.46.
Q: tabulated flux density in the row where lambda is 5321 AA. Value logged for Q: 5.48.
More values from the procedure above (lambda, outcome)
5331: 5.139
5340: 4.736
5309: 5.757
